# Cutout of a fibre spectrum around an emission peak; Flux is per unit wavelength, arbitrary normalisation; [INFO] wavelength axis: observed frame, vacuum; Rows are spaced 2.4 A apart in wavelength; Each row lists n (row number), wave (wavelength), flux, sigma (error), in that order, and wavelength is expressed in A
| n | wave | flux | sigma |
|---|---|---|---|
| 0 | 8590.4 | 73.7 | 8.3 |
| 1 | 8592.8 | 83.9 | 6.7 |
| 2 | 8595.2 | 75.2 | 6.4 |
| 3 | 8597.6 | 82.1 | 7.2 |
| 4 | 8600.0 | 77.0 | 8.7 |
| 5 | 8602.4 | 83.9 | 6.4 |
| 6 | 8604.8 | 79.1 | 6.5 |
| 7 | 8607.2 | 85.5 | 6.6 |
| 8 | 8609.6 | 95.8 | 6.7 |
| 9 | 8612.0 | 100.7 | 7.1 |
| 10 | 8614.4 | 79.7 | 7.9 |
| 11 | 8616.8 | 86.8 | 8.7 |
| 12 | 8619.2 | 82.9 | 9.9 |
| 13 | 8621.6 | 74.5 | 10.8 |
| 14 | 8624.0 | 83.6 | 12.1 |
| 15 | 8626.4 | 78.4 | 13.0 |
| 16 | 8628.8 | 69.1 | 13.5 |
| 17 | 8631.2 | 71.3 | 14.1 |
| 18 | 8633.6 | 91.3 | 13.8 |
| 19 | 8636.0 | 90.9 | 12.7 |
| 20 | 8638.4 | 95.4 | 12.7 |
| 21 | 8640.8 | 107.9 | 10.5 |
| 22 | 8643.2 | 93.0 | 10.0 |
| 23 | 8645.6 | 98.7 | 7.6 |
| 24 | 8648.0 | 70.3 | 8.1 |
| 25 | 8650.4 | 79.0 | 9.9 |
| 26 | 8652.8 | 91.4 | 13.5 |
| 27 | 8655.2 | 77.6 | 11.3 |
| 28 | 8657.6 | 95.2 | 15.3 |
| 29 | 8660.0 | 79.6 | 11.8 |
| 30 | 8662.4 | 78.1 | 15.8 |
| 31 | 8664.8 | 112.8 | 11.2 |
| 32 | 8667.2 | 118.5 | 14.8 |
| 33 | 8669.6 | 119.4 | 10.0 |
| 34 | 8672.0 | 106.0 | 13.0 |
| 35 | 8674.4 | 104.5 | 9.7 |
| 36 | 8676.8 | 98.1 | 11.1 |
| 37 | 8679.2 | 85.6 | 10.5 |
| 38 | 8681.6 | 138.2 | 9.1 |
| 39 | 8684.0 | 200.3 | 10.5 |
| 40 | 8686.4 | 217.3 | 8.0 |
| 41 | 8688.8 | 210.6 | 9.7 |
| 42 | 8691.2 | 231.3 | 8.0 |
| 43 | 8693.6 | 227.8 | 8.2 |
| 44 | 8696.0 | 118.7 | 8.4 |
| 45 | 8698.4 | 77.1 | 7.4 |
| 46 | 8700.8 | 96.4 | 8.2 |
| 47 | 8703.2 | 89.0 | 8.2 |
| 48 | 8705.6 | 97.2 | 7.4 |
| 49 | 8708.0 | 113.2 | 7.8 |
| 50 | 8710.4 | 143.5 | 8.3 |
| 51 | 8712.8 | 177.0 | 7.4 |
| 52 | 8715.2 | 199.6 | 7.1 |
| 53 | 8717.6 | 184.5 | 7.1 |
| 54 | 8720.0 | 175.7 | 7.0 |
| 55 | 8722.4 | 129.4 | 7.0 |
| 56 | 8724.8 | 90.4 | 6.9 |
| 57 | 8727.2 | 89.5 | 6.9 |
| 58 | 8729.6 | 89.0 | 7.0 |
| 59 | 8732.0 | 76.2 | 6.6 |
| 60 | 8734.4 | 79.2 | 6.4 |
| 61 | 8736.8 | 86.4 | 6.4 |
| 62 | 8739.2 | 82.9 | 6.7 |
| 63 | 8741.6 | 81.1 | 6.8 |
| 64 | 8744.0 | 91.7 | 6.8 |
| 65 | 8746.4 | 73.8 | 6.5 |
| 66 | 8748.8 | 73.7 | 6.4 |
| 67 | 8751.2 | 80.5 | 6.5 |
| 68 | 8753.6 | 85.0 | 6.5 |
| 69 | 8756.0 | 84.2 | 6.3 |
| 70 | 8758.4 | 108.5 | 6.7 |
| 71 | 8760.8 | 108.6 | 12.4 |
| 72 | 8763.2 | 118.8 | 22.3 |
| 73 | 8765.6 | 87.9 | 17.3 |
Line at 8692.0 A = Halpha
